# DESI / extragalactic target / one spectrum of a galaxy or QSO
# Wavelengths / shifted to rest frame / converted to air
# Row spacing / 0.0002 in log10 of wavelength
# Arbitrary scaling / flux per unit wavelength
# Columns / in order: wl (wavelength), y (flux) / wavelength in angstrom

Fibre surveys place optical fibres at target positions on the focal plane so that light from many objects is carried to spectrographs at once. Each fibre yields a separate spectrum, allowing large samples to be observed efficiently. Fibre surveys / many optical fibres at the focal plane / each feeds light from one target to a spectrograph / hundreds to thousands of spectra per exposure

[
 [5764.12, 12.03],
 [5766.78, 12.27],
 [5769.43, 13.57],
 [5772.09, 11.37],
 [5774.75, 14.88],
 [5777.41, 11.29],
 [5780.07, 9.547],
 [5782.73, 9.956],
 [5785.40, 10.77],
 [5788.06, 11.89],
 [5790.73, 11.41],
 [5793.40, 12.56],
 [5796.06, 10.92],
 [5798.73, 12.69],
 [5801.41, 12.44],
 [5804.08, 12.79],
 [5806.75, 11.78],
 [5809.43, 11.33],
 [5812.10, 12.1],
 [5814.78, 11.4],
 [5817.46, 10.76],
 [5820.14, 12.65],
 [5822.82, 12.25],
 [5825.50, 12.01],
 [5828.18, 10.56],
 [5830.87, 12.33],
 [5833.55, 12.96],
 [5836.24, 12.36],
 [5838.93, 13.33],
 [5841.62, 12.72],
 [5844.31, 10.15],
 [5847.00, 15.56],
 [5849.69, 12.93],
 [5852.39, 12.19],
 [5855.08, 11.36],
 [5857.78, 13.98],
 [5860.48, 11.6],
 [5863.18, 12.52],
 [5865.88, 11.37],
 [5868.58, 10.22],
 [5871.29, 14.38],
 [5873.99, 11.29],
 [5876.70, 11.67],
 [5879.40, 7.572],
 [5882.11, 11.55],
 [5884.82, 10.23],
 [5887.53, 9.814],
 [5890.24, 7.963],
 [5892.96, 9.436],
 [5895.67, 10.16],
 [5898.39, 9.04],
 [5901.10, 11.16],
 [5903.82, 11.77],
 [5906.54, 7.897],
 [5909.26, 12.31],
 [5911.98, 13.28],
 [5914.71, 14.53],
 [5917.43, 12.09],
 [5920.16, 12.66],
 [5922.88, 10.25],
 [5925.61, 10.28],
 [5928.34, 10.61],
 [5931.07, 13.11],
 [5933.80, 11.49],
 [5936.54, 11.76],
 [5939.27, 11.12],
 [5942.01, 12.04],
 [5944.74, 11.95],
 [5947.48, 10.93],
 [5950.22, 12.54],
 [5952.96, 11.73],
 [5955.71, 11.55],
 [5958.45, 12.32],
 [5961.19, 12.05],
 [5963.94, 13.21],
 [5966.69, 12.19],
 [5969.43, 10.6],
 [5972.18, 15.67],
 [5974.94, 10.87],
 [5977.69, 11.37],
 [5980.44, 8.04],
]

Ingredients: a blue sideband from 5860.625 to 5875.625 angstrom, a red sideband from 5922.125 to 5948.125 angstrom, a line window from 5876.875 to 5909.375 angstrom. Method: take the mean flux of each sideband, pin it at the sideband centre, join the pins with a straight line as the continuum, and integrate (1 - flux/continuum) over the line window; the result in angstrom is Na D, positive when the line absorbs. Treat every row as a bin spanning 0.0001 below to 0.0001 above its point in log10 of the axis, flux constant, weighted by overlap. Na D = 5.10 angstrom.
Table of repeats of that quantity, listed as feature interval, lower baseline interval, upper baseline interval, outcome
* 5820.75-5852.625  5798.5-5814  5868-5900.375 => -2.98 angstrom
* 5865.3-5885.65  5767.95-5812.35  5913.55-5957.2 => 1.31 angstrom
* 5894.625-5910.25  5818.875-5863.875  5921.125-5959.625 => 2.03 angstrom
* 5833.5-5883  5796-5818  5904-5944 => -1.14 angstrom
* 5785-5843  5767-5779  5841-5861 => 2.79 angstrom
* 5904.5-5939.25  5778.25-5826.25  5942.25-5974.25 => 1.17 angstrom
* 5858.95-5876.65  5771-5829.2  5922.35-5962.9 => -0.36 angstrom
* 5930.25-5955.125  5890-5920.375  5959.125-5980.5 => -0.44 angstrom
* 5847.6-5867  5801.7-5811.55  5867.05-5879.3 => -1.39 angstrom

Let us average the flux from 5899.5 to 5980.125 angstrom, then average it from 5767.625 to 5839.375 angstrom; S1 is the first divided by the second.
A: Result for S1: 0.99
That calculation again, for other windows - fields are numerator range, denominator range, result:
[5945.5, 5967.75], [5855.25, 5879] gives 1.01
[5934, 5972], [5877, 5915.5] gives 1.14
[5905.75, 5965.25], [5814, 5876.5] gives 0.97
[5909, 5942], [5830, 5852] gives 0.94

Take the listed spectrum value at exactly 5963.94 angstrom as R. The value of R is 13.21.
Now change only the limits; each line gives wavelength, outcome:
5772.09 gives 11.37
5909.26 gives 12.31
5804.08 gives 12.79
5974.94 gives 10.87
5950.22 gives 12.54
